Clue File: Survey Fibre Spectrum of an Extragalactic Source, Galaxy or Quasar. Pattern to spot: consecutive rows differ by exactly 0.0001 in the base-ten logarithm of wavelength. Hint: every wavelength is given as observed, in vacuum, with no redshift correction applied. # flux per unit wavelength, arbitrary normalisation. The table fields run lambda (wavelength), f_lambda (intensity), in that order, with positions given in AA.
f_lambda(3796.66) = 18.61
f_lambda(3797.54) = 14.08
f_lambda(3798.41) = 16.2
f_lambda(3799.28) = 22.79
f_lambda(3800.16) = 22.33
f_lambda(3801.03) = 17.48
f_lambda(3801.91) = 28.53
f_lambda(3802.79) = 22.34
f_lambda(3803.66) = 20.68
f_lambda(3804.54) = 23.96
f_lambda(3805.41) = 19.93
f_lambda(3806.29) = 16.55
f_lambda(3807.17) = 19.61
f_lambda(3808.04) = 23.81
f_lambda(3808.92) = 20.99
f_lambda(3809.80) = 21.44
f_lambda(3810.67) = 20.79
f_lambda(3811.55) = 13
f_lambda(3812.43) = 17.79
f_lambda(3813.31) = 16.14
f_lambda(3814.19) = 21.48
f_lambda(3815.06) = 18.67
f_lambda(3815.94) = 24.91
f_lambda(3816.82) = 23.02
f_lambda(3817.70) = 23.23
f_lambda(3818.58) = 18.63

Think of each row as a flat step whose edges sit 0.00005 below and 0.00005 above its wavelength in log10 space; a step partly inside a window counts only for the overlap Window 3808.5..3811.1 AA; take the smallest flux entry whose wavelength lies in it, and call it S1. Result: 20.79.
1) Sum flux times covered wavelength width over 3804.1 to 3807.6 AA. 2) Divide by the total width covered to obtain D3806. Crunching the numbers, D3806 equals 20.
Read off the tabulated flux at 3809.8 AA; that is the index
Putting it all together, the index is 21.44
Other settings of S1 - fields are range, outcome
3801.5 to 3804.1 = 20.68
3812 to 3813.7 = 16.14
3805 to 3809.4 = 16.55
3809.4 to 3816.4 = 13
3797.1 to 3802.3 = 14.08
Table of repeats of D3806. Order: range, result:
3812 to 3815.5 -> 18.5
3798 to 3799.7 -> 19.6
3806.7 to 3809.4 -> 21.4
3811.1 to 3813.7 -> 15.6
